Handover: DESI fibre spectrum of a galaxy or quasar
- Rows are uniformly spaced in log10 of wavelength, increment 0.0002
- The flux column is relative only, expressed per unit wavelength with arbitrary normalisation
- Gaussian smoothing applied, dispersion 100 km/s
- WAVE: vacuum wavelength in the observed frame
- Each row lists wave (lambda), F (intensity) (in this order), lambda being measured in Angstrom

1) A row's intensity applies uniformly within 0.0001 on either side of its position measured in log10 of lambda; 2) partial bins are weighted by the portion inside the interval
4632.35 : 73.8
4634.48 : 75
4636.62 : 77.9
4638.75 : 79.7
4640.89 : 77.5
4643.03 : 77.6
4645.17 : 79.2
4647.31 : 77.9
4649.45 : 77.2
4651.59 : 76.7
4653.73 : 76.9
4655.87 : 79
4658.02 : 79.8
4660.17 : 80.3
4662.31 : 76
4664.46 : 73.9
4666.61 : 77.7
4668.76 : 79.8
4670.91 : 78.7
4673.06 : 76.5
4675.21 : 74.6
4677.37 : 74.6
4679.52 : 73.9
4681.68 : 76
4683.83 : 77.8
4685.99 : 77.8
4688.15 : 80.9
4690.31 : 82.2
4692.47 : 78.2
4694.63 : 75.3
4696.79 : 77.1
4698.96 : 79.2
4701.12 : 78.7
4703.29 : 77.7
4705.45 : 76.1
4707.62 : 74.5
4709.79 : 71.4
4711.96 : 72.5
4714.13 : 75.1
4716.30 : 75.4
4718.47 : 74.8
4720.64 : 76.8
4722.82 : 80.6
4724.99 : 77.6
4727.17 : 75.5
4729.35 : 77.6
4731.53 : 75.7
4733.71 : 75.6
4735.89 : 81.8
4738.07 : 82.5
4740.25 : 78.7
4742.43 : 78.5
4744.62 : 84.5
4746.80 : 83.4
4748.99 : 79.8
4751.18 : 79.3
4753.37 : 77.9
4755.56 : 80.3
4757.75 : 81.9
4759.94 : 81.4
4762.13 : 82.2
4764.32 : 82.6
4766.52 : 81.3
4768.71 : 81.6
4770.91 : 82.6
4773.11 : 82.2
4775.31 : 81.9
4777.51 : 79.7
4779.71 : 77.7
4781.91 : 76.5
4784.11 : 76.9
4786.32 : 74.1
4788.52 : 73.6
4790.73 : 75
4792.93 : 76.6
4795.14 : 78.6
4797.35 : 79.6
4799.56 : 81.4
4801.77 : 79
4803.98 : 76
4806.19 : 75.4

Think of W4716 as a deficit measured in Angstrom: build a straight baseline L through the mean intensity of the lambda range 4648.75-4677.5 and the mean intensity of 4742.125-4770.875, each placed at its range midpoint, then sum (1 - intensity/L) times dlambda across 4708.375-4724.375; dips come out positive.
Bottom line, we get 0.9 Angstrom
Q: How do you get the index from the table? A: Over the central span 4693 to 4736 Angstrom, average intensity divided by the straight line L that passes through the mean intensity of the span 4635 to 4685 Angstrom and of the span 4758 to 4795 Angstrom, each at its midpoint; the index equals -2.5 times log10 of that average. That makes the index 0.03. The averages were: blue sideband 77.3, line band 76.3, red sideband 79.2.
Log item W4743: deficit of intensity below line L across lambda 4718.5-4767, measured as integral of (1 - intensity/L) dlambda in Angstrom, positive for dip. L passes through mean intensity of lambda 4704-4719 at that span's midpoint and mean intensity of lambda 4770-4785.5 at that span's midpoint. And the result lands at -1.83 Angstrom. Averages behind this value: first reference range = 74.4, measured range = 79.7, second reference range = 79.5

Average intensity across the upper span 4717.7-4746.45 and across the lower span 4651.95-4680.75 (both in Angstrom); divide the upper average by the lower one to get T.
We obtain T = 1.02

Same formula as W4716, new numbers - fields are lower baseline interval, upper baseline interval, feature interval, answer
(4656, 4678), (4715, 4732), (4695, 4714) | 0.27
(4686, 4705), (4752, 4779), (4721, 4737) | 0.42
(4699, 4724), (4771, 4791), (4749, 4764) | -0.66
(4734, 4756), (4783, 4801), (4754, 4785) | -0.76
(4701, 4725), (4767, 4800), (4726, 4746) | -0.61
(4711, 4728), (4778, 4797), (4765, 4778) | -0.91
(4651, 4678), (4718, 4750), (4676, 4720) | 0.93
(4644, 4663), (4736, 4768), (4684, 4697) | 0.10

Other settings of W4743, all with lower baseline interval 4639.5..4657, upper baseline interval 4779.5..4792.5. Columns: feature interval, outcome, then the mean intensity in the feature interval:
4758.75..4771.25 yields -1.0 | 81.9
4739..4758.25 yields -1.1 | 80.4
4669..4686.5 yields 0.2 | 76.4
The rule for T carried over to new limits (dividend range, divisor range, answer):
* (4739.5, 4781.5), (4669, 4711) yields 1.05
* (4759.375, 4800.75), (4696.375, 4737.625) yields 1.03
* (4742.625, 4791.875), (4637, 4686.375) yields 1.03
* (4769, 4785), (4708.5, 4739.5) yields 1.04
